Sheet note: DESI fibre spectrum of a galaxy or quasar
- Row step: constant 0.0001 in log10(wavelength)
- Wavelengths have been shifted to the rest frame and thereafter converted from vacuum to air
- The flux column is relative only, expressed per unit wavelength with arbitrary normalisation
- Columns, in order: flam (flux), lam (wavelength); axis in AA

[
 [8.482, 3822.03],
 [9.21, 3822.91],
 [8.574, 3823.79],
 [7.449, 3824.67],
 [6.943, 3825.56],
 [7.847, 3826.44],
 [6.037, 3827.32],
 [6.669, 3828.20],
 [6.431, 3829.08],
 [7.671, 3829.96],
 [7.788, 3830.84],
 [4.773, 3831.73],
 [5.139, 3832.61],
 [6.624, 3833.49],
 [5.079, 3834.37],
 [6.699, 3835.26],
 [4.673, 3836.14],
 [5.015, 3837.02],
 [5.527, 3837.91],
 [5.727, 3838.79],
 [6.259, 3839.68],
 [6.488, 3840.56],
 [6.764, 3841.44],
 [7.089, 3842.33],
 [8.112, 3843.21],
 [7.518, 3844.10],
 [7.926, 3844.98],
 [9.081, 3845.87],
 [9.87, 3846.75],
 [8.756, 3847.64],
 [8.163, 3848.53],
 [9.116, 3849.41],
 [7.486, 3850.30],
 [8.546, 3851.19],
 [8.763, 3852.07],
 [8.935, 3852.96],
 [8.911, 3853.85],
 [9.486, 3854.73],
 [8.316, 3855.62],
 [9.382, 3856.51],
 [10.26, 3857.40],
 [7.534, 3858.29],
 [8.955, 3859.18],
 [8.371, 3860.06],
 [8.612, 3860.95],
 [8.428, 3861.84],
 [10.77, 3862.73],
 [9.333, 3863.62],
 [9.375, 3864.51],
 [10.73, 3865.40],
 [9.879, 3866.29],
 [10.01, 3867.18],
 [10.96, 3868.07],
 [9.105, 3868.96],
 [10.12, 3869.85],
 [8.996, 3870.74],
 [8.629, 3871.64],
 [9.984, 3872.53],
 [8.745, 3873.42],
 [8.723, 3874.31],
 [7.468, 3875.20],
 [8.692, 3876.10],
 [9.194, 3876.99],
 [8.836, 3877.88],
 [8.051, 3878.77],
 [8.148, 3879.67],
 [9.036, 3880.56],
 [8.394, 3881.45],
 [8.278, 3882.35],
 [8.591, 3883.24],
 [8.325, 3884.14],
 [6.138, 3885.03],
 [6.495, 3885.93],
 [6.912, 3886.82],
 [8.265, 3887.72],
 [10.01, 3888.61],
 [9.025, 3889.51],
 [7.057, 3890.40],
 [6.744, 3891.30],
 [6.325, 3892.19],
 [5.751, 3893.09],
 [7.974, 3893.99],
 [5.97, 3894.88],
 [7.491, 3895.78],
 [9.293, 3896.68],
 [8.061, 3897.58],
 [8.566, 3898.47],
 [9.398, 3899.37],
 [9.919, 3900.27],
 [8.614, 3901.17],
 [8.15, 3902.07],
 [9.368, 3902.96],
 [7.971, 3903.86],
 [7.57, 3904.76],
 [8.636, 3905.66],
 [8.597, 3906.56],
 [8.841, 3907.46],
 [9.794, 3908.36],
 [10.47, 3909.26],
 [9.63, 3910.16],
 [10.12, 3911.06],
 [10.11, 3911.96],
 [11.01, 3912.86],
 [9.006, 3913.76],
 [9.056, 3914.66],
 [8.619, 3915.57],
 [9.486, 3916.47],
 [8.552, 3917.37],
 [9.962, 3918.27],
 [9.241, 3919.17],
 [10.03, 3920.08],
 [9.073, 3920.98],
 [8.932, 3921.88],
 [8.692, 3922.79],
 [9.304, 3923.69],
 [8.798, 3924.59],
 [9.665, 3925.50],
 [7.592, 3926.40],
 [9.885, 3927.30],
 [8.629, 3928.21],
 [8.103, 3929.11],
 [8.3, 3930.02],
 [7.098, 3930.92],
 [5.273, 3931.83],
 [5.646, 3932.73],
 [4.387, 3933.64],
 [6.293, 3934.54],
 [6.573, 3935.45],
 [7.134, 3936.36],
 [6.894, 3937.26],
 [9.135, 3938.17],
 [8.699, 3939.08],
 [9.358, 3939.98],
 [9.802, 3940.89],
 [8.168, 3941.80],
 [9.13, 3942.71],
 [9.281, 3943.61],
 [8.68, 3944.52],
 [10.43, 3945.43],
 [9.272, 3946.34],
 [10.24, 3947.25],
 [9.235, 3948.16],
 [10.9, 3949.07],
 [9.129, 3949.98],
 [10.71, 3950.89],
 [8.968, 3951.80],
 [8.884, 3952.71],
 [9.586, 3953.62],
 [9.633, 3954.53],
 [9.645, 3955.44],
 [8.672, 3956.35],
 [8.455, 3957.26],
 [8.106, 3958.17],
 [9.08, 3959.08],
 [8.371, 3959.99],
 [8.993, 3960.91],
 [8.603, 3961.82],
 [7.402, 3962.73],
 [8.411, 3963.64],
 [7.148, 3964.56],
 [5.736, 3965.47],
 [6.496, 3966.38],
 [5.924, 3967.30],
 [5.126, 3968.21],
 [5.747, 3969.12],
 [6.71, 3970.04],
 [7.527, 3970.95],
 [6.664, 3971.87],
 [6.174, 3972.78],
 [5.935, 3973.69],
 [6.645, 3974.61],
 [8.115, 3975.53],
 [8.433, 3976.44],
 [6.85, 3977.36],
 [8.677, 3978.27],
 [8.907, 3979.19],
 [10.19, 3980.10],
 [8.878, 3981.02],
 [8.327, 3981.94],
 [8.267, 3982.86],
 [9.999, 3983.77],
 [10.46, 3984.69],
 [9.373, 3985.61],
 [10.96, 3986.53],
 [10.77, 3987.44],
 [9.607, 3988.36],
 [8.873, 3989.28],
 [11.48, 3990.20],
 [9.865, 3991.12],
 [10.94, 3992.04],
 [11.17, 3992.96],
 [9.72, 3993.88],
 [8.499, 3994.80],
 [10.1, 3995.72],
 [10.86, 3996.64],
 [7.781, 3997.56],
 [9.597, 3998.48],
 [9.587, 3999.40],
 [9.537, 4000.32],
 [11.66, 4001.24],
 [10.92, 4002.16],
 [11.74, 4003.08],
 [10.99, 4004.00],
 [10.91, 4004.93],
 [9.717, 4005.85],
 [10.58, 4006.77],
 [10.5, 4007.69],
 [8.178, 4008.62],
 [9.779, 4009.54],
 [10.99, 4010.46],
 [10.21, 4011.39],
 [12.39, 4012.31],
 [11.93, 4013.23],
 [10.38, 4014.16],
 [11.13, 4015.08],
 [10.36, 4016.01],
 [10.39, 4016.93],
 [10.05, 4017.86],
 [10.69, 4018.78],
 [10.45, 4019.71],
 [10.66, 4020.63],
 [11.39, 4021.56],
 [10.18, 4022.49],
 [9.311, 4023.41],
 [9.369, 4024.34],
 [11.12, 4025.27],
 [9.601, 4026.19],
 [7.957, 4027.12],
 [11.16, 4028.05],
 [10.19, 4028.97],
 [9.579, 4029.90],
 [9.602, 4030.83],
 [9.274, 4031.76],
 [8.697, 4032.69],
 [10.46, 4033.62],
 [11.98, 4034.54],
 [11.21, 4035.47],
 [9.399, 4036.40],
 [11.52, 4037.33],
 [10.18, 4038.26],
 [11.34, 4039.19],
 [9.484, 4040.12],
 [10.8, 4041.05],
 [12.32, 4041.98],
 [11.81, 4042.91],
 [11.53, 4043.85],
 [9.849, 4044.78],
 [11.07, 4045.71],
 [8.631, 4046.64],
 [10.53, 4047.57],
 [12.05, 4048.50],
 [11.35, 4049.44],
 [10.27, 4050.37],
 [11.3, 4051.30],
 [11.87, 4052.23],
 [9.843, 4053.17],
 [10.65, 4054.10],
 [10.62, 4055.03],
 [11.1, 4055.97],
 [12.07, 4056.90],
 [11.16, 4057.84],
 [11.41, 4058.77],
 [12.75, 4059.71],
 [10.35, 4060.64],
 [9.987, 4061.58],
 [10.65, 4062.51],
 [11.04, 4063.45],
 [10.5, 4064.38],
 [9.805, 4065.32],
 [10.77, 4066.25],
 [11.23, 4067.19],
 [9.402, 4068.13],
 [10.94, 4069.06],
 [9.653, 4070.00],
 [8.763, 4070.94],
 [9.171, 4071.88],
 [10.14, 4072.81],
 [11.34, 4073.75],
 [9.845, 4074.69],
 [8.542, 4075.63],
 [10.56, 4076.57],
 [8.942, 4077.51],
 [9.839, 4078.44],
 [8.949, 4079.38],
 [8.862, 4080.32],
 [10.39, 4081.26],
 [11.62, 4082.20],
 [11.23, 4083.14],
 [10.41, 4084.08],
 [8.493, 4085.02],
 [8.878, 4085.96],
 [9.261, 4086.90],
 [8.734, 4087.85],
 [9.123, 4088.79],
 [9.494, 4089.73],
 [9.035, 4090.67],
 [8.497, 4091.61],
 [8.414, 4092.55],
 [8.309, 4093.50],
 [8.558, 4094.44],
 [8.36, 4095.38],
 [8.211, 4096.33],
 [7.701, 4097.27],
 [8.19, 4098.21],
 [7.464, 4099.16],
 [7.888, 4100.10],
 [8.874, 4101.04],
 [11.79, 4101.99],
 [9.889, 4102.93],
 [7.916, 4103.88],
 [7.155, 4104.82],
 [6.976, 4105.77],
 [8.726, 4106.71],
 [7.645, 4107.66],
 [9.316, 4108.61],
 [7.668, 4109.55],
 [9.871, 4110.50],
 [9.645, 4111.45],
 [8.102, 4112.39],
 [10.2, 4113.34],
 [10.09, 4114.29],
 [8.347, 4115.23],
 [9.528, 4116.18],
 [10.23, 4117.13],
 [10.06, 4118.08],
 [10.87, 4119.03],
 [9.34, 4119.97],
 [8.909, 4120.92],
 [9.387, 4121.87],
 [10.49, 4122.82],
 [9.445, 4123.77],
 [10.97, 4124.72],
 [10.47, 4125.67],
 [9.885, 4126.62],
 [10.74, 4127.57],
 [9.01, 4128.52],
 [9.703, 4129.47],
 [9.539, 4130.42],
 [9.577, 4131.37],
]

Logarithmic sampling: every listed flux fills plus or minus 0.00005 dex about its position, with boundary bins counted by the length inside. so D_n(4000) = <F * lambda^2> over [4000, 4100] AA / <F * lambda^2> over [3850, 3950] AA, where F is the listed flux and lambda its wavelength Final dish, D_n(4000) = 1.27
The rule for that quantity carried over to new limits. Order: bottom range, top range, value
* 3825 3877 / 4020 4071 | 1.44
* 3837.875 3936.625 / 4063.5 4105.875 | 1.22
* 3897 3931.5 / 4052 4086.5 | 1.24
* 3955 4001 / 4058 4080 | 1.25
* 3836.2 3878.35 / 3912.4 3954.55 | 1.06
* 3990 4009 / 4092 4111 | 0.87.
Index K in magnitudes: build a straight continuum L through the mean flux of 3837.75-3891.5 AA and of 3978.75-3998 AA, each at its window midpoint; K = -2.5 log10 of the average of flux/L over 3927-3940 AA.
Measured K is 0.25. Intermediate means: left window 8.51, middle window 7.33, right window 9.76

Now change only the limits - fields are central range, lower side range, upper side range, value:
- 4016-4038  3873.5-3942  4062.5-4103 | -0.120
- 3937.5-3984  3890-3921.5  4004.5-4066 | 0.136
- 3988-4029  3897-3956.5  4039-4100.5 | -0.085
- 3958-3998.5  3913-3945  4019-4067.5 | 0.109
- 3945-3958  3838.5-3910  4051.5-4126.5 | -0.073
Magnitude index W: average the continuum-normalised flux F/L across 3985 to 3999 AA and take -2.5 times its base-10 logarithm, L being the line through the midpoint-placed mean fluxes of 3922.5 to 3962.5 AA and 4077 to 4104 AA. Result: -0.142 mag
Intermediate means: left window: 8.57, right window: 9.1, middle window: 9.97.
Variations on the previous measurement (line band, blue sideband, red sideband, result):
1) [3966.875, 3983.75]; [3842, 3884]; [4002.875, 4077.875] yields 0.307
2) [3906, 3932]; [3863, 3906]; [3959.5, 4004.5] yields -0.059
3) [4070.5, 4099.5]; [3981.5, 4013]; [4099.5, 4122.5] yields 0.016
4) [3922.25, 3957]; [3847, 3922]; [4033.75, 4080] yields 0.094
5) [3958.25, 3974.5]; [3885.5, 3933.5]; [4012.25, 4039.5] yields 0.308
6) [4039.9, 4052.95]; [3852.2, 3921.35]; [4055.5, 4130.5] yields -0.162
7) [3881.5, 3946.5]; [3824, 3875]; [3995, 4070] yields 0.064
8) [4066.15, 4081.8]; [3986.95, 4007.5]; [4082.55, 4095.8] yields -0.063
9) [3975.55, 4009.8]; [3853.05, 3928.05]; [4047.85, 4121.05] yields -0.059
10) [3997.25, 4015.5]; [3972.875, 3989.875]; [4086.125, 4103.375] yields -0.186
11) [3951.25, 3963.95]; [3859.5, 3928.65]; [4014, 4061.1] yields 0.094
